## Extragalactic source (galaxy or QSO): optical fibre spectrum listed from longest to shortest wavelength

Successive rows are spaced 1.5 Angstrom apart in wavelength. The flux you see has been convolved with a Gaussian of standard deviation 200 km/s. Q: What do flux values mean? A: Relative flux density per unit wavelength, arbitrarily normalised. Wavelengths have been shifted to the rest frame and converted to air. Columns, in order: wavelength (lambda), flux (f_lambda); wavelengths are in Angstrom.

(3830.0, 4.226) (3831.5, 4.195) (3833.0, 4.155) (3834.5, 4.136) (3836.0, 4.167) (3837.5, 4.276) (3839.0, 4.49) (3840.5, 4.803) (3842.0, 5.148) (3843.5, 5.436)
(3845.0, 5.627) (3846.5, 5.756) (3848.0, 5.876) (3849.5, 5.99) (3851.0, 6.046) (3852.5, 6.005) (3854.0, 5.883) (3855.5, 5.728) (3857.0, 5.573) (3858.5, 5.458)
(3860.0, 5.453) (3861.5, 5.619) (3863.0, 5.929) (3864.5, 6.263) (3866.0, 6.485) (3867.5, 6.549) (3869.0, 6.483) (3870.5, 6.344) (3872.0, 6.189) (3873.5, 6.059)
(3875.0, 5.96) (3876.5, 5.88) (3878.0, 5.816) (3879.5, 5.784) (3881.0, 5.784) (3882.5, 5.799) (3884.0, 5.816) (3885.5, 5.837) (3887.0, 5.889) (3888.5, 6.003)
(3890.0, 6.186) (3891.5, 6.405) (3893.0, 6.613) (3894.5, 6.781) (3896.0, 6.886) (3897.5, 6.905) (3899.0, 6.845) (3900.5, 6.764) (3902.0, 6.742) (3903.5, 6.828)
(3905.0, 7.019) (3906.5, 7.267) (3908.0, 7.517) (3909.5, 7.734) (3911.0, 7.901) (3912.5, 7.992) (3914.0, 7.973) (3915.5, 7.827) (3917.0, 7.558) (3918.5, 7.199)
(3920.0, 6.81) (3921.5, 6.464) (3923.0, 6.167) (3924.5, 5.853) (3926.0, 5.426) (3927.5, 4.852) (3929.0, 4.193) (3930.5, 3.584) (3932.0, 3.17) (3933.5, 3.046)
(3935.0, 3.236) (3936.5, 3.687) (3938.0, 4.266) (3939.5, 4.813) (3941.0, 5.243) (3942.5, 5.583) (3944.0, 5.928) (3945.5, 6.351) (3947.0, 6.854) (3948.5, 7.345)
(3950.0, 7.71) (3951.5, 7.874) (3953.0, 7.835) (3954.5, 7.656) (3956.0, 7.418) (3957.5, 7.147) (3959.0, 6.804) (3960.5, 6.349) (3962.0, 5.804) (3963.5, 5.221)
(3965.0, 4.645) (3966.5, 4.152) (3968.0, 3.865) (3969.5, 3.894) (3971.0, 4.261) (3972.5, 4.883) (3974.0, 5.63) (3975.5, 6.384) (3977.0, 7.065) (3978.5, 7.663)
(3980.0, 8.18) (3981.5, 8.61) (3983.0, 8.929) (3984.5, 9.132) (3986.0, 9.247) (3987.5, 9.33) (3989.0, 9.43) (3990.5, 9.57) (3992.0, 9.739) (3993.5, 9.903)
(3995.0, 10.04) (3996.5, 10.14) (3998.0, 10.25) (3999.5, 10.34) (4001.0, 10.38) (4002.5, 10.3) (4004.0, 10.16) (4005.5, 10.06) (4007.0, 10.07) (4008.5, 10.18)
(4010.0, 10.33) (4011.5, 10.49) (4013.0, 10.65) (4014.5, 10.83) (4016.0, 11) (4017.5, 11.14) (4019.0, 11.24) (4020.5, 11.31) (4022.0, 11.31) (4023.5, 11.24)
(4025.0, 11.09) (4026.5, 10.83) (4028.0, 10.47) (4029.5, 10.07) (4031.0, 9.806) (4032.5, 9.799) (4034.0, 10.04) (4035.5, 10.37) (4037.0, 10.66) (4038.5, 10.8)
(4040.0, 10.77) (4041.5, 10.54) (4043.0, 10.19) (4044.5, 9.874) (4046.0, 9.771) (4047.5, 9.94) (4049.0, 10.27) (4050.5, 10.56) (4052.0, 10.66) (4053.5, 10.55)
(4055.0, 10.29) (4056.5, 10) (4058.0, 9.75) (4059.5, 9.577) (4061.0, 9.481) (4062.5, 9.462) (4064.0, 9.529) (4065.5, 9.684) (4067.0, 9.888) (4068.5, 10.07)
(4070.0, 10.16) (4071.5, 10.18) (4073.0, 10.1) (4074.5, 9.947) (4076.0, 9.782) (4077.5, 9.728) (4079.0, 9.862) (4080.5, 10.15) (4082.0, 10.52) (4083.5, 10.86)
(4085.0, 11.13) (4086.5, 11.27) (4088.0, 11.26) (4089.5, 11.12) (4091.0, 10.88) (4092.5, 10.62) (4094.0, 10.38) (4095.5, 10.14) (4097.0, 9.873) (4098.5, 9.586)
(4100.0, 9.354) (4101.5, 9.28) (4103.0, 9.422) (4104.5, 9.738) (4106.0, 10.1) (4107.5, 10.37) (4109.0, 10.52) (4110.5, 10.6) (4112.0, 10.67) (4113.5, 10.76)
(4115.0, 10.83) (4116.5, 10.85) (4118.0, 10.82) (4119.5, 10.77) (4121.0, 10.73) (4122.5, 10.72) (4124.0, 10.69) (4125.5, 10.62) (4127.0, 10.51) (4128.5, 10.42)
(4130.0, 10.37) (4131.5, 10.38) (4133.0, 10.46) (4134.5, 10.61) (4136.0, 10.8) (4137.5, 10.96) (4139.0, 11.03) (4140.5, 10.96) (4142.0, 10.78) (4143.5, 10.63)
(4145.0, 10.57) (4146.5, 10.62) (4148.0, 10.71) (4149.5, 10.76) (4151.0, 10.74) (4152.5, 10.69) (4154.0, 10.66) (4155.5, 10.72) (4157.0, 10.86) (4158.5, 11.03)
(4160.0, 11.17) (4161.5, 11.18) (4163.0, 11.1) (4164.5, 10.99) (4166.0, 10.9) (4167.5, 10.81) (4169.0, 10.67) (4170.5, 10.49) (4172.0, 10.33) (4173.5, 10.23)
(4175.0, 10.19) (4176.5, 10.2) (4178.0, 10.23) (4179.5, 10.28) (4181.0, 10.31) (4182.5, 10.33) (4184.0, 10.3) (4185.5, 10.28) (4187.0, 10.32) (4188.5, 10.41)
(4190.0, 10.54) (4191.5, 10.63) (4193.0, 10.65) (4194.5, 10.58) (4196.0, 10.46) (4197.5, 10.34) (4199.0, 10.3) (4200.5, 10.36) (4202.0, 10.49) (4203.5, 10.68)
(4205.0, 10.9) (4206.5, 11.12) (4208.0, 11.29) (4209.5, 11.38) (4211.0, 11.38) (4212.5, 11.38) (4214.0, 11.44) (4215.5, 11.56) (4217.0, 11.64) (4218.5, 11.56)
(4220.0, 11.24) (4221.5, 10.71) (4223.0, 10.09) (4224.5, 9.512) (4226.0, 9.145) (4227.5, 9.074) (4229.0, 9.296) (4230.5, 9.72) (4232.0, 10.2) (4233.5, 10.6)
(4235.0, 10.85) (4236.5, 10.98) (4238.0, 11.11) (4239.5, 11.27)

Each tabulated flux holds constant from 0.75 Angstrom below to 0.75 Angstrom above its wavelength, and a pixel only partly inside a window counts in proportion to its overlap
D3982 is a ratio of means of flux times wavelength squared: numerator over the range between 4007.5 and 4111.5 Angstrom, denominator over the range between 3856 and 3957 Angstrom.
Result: 1.8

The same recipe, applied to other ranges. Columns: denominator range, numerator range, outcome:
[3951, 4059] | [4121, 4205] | 1.26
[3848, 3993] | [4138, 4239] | 1.90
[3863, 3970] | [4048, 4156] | 1.86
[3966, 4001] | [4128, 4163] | 1.47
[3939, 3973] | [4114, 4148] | 1.94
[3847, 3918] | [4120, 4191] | 1.89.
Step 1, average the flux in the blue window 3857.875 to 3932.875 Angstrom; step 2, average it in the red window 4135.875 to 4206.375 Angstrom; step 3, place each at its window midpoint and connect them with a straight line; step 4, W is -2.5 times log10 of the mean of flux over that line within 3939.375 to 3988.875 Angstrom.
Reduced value 0.11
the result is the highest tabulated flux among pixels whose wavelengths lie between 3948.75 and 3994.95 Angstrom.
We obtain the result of 9.903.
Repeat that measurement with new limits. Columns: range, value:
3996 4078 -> 11.31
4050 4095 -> 11.27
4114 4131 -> 10.85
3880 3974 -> 7.992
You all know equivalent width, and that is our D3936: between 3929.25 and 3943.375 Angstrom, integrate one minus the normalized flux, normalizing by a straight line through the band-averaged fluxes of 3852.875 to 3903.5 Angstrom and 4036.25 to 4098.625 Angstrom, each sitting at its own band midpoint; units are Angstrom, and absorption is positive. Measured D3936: 6.3 Angstrom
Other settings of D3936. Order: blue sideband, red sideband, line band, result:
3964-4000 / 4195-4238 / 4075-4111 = -4.7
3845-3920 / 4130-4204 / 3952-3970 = 3.8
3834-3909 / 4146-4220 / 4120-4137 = -1.1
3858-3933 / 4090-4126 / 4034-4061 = -3.1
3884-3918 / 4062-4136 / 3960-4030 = -1.8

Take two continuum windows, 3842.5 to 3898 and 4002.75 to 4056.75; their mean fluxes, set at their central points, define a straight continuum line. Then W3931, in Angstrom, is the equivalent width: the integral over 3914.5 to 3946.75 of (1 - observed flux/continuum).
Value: 9.8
